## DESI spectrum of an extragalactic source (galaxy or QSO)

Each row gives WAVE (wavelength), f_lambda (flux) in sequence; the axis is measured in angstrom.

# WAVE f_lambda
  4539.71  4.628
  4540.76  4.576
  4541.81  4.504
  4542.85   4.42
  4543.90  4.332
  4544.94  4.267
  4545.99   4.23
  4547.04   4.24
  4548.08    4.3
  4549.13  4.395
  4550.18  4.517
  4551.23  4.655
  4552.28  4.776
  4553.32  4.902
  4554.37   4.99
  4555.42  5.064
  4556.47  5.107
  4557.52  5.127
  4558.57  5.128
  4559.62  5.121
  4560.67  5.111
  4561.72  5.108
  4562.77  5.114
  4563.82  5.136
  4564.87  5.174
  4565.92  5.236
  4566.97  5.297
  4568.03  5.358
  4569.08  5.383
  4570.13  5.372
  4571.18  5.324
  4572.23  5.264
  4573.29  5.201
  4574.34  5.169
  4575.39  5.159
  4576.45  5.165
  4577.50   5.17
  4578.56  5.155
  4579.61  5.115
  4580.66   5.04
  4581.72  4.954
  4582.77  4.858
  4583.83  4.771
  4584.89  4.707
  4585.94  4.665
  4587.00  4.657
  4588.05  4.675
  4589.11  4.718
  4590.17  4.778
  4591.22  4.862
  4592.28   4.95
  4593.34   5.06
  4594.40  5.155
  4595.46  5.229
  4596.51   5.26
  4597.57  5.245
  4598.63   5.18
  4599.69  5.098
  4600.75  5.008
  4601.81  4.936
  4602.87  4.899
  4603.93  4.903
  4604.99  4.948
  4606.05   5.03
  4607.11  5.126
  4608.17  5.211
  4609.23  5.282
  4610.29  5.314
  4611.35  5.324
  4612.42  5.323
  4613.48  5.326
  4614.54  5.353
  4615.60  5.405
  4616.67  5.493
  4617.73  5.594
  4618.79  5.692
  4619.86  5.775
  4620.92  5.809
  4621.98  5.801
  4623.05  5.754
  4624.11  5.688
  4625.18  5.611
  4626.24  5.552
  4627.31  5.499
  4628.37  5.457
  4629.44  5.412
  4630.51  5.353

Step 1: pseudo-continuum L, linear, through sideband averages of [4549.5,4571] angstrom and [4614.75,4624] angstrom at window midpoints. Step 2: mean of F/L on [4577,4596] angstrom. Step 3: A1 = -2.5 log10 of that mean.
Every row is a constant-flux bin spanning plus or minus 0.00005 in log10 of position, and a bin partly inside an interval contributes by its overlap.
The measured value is 0.09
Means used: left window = 5.08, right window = 5.66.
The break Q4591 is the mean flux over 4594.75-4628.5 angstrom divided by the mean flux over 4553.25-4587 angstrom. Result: 1.0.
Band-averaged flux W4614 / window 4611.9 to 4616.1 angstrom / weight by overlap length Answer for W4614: 5.36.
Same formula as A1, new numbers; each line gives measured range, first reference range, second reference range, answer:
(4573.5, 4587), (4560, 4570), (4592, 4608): 0.04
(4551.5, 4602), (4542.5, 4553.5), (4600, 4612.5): -0.07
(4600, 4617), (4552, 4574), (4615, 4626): 0.08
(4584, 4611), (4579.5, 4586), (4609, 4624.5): 0.03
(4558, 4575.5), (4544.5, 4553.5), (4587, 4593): -0.14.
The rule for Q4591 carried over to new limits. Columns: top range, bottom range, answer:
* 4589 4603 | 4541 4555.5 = 1.11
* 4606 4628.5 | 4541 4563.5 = 1.16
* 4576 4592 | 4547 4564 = 1.00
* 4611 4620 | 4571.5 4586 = 1.08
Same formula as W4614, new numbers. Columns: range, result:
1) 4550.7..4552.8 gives 4.72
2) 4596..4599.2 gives 5.22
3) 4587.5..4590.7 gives 4.73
